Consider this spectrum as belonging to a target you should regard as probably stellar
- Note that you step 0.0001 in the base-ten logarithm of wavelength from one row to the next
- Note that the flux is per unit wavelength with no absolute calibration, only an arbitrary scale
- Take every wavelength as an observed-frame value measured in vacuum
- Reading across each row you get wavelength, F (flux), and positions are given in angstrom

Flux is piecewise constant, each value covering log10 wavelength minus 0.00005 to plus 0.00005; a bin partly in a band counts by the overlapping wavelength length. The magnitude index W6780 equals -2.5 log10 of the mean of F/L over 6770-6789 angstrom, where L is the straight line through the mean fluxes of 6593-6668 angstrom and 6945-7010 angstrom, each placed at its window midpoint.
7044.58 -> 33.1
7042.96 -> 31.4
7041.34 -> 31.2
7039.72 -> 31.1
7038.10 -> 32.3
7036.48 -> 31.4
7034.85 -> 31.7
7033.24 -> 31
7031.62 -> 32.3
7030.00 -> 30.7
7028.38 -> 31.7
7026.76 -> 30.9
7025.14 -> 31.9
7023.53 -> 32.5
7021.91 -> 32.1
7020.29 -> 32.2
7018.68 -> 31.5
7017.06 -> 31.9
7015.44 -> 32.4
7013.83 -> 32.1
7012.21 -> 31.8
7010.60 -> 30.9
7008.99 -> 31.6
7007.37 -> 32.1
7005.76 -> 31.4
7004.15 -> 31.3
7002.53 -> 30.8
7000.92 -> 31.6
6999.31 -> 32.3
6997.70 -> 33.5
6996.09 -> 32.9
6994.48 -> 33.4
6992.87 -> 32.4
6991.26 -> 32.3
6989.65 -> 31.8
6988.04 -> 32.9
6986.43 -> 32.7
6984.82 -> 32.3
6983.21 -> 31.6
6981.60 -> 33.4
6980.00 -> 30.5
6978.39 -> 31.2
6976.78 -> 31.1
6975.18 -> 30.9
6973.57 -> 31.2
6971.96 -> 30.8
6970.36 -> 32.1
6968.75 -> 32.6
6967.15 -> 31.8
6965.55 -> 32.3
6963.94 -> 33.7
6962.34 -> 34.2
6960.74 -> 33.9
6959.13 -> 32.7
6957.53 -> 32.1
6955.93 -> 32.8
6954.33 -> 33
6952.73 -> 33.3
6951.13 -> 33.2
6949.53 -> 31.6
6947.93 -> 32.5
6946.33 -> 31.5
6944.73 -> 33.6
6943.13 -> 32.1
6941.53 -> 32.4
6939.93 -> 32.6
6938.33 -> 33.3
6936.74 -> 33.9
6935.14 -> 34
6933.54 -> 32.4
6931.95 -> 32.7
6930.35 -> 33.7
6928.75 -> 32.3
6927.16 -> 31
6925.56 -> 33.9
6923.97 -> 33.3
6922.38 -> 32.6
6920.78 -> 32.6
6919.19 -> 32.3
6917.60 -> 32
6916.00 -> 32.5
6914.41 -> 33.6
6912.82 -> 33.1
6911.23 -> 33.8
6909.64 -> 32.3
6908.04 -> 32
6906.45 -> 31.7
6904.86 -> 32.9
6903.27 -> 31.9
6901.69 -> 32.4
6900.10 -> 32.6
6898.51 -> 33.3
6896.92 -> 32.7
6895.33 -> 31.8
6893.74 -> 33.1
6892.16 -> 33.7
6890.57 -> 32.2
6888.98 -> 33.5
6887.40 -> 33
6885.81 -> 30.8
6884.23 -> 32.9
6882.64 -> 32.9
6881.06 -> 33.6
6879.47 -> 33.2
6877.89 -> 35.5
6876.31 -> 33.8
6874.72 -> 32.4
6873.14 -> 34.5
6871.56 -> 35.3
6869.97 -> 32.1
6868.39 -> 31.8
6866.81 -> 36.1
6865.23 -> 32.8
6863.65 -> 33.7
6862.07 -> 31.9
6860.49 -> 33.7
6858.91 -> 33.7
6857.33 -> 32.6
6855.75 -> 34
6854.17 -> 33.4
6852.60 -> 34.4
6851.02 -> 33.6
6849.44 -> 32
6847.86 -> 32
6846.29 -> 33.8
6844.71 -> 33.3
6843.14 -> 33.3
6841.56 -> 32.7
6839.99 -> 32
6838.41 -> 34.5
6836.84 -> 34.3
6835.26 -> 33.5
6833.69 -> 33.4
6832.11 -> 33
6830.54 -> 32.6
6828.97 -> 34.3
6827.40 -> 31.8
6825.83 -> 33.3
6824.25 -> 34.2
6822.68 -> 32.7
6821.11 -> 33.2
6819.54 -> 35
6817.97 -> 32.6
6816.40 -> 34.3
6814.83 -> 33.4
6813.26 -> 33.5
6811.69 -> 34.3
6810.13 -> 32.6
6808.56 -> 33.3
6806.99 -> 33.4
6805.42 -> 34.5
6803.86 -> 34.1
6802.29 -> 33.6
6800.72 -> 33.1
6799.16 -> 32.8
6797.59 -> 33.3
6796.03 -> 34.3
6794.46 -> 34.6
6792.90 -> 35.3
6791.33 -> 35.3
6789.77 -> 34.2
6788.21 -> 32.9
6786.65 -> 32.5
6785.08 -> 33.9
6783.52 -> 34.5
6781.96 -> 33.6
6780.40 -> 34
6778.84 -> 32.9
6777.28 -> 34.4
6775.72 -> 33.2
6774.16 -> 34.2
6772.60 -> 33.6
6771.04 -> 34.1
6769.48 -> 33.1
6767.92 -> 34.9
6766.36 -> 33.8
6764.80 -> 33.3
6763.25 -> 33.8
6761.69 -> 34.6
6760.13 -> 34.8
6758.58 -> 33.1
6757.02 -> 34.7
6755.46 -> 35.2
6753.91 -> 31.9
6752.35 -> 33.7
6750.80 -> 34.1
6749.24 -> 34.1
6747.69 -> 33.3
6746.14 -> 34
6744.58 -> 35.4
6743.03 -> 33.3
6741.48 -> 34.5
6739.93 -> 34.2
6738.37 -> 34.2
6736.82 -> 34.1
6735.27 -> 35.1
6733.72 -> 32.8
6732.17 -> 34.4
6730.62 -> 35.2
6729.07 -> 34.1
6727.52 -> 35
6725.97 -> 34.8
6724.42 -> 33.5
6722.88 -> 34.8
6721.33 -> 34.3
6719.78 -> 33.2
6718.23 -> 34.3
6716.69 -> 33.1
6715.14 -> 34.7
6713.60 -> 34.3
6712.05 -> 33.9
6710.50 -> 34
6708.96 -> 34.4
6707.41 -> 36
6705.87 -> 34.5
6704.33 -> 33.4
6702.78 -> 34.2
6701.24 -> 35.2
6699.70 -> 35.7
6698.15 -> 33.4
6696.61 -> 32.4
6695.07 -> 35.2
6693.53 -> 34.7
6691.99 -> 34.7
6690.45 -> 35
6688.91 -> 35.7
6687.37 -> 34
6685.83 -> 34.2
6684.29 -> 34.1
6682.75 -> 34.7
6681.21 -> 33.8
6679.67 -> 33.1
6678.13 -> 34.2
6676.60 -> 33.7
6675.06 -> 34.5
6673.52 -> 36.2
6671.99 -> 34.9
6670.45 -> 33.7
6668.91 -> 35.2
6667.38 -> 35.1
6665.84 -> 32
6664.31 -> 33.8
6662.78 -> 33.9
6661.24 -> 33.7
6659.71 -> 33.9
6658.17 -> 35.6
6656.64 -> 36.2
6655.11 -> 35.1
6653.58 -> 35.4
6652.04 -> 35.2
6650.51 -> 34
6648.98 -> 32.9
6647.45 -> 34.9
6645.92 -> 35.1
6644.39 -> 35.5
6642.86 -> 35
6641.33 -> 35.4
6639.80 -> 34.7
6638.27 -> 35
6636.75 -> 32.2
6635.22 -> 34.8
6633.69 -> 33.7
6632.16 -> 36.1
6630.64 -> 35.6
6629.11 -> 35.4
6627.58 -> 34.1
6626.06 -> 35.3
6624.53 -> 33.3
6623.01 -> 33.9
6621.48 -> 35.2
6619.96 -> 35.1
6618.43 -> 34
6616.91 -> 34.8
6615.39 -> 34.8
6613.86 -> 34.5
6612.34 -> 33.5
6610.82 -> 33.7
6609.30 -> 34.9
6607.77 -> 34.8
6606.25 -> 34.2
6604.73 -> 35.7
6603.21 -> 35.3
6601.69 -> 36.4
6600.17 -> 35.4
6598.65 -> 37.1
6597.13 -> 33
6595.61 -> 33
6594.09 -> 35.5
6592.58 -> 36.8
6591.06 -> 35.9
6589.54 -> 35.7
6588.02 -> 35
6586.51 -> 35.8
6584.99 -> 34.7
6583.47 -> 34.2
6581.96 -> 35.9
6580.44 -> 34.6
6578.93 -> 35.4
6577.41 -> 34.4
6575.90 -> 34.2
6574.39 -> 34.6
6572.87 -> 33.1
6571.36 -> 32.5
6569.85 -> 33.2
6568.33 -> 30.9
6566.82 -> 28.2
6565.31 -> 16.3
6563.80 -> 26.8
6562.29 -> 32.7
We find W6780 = -0.001 mag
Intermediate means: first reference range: 34.7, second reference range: 32.2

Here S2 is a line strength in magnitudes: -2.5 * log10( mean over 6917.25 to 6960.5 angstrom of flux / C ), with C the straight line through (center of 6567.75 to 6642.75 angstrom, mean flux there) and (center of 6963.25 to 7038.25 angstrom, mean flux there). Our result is -0.014 mag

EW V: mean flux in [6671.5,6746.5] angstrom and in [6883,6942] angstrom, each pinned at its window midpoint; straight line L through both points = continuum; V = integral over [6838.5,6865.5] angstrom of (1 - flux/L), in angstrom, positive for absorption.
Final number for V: 0.0 angstrom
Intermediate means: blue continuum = 34.3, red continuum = 32.7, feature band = 33.2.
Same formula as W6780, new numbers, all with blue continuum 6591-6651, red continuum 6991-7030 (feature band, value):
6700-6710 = -0.02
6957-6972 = -0.01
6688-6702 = -0.01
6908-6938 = -0.01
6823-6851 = 0.00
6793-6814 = -0.01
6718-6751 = -0.01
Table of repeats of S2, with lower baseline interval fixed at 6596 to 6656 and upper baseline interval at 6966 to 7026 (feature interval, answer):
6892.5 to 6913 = 0.00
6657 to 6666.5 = 0.02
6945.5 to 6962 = -0.01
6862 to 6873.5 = -0.02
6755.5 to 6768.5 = -0.01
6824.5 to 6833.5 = 0.00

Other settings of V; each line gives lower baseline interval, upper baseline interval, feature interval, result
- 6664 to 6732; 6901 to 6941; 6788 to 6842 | -0.2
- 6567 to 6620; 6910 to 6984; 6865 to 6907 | -0.2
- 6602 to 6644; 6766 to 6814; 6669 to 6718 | -0.1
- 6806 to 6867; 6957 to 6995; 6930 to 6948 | -0.2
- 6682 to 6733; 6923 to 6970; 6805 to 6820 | 0.0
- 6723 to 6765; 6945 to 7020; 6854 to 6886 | -0.3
